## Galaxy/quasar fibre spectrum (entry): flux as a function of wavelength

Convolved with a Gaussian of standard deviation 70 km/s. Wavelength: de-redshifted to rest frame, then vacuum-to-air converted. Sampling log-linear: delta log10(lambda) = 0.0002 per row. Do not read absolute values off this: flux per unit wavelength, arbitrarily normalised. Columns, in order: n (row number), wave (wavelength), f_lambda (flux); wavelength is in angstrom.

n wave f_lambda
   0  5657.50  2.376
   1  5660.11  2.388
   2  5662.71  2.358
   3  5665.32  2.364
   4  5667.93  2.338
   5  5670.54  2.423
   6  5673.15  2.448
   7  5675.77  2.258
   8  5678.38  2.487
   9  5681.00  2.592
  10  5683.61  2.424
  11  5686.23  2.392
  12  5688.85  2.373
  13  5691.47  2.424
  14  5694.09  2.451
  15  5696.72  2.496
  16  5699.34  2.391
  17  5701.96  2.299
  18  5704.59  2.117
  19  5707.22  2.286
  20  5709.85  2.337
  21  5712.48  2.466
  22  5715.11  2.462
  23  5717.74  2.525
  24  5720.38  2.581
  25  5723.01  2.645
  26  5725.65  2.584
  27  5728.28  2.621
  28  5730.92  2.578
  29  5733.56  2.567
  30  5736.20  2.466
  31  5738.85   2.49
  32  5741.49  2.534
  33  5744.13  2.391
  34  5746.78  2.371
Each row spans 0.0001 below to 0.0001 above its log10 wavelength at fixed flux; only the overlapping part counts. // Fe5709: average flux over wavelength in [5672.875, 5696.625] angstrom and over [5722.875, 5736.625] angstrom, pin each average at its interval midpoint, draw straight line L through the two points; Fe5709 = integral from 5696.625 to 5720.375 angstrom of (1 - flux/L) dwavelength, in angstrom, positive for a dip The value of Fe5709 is 1.21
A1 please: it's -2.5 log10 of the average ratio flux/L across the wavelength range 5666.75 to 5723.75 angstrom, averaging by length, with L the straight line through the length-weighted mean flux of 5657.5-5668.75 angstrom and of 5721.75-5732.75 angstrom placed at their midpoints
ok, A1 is 0.03 mag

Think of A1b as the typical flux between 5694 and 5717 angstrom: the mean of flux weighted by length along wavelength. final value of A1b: 2.37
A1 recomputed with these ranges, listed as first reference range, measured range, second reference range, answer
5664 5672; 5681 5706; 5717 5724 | 0.04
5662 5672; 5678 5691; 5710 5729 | -0.01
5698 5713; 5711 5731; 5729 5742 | -0.06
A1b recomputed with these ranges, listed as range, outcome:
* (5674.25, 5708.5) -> 2.38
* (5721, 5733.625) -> 2.6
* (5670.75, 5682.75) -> 2.44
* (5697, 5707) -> 2.3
